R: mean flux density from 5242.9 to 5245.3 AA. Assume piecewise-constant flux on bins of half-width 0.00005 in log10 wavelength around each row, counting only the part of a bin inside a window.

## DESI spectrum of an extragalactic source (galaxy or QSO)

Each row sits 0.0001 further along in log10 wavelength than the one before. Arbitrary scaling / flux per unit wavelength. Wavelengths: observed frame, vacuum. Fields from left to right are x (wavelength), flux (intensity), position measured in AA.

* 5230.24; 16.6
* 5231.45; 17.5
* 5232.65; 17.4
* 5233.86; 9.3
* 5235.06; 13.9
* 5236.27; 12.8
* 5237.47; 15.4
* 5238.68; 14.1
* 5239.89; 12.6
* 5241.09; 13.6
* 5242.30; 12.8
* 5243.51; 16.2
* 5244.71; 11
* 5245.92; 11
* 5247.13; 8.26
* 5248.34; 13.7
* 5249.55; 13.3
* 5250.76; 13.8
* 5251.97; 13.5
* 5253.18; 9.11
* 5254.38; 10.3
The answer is 13.6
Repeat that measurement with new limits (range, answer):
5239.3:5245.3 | 13.3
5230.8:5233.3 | 17.3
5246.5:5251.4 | 12.3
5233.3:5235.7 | 11.7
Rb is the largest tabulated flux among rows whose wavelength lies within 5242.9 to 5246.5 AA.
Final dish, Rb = 16.2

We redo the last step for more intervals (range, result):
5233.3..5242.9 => 15.4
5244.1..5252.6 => 13.8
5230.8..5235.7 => 17.5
